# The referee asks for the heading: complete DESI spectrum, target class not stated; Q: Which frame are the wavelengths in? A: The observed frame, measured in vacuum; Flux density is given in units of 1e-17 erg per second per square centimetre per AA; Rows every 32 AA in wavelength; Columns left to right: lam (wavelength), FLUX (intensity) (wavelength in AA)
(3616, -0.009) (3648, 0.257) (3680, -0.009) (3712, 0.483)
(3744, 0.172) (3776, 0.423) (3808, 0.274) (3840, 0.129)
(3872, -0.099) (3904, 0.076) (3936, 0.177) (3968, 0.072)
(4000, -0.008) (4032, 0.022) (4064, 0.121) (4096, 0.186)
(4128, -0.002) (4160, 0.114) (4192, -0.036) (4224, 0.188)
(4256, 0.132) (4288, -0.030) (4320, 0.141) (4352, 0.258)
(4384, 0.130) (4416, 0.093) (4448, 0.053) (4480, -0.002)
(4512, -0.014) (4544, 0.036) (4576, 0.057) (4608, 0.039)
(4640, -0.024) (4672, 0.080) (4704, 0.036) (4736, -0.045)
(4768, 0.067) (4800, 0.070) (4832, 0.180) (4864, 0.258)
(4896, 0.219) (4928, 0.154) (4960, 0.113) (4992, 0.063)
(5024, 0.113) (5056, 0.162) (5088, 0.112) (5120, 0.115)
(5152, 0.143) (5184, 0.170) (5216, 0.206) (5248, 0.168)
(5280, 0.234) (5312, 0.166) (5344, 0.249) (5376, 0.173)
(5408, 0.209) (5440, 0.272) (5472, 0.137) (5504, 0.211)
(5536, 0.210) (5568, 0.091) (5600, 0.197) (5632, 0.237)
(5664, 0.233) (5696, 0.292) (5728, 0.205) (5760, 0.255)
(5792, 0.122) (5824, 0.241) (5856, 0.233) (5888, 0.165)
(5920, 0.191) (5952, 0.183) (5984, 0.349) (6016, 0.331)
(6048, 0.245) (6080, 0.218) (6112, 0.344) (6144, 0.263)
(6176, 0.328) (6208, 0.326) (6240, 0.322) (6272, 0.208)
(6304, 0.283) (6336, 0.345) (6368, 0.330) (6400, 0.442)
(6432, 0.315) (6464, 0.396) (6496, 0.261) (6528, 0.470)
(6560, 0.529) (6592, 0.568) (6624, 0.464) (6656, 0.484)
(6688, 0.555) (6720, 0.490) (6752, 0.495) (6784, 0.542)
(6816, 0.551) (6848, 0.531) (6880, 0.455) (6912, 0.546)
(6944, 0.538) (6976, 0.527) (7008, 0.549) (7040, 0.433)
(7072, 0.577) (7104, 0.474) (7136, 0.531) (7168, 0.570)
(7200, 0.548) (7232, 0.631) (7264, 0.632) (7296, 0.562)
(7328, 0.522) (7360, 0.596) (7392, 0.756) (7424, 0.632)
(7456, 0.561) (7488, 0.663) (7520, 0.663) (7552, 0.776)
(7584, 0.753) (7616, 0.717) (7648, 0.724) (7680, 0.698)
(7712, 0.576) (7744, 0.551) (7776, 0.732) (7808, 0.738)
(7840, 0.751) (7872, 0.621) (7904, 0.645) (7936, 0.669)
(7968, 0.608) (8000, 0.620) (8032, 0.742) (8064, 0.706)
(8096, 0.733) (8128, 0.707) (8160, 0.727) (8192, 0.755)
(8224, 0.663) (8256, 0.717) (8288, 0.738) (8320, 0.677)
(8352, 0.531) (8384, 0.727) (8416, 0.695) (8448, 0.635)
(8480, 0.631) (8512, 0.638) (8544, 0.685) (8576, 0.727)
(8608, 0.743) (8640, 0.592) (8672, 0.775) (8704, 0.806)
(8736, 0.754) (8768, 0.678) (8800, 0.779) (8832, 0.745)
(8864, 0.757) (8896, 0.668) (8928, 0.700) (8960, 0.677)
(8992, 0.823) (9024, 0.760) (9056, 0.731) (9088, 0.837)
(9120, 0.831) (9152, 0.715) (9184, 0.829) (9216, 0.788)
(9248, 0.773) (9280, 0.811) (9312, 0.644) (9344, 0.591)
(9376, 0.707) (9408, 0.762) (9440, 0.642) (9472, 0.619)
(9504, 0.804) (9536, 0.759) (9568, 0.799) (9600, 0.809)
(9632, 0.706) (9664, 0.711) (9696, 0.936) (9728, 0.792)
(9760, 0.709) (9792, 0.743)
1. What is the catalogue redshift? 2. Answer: 0.637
